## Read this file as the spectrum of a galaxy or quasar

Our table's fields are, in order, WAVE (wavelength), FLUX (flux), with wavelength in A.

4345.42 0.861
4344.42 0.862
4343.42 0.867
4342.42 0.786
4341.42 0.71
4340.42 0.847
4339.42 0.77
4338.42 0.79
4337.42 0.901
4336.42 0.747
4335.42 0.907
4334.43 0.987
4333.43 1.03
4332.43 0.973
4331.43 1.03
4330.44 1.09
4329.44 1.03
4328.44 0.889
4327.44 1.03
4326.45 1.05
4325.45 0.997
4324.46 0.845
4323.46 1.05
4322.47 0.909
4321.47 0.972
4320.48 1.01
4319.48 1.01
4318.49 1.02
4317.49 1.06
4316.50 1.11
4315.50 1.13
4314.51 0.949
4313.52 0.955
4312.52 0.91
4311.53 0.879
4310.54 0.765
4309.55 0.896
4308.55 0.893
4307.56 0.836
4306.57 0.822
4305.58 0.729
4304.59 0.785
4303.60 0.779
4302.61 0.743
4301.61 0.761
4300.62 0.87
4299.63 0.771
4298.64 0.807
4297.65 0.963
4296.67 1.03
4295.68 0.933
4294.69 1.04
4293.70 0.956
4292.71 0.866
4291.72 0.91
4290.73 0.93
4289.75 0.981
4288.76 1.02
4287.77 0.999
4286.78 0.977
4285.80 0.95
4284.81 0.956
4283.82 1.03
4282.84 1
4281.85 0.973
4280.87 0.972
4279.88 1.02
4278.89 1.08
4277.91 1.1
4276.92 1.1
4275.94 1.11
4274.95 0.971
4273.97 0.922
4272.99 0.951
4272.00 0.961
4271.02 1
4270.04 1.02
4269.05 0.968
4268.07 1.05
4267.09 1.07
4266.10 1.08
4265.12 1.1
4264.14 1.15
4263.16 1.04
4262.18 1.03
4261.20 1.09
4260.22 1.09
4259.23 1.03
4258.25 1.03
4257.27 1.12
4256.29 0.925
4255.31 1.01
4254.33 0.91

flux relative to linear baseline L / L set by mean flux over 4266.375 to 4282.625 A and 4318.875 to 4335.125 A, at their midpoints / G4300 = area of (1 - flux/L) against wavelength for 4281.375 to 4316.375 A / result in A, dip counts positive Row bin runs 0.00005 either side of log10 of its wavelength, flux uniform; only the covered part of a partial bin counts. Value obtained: 3.3 A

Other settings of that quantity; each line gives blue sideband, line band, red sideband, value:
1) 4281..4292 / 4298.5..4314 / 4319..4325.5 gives 2.3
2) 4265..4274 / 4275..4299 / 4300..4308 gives -2.4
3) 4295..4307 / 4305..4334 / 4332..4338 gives -2.5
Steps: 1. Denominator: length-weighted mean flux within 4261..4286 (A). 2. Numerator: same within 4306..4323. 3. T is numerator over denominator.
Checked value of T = 0.92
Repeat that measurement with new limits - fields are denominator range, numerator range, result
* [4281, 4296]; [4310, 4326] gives 1.00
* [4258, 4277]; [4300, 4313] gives 0.79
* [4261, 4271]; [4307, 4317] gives 0.88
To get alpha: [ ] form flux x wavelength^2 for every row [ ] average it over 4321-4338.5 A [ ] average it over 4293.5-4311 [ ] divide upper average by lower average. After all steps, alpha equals 1.14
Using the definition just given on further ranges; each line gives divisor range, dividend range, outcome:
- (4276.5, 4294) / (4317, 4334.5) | 1.03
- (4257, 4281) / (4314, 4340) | 0.96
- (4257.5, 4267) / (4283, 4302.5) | 0.88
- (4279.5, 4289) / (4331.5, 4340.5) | 0.92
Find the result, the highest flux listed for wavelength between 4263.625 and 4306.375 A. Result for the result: 1.15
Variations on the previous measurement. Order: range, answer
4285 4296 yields 1.04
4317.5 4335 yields 1.09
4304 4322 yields 1.13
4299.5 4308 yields 0.87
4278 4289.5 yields 1.08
